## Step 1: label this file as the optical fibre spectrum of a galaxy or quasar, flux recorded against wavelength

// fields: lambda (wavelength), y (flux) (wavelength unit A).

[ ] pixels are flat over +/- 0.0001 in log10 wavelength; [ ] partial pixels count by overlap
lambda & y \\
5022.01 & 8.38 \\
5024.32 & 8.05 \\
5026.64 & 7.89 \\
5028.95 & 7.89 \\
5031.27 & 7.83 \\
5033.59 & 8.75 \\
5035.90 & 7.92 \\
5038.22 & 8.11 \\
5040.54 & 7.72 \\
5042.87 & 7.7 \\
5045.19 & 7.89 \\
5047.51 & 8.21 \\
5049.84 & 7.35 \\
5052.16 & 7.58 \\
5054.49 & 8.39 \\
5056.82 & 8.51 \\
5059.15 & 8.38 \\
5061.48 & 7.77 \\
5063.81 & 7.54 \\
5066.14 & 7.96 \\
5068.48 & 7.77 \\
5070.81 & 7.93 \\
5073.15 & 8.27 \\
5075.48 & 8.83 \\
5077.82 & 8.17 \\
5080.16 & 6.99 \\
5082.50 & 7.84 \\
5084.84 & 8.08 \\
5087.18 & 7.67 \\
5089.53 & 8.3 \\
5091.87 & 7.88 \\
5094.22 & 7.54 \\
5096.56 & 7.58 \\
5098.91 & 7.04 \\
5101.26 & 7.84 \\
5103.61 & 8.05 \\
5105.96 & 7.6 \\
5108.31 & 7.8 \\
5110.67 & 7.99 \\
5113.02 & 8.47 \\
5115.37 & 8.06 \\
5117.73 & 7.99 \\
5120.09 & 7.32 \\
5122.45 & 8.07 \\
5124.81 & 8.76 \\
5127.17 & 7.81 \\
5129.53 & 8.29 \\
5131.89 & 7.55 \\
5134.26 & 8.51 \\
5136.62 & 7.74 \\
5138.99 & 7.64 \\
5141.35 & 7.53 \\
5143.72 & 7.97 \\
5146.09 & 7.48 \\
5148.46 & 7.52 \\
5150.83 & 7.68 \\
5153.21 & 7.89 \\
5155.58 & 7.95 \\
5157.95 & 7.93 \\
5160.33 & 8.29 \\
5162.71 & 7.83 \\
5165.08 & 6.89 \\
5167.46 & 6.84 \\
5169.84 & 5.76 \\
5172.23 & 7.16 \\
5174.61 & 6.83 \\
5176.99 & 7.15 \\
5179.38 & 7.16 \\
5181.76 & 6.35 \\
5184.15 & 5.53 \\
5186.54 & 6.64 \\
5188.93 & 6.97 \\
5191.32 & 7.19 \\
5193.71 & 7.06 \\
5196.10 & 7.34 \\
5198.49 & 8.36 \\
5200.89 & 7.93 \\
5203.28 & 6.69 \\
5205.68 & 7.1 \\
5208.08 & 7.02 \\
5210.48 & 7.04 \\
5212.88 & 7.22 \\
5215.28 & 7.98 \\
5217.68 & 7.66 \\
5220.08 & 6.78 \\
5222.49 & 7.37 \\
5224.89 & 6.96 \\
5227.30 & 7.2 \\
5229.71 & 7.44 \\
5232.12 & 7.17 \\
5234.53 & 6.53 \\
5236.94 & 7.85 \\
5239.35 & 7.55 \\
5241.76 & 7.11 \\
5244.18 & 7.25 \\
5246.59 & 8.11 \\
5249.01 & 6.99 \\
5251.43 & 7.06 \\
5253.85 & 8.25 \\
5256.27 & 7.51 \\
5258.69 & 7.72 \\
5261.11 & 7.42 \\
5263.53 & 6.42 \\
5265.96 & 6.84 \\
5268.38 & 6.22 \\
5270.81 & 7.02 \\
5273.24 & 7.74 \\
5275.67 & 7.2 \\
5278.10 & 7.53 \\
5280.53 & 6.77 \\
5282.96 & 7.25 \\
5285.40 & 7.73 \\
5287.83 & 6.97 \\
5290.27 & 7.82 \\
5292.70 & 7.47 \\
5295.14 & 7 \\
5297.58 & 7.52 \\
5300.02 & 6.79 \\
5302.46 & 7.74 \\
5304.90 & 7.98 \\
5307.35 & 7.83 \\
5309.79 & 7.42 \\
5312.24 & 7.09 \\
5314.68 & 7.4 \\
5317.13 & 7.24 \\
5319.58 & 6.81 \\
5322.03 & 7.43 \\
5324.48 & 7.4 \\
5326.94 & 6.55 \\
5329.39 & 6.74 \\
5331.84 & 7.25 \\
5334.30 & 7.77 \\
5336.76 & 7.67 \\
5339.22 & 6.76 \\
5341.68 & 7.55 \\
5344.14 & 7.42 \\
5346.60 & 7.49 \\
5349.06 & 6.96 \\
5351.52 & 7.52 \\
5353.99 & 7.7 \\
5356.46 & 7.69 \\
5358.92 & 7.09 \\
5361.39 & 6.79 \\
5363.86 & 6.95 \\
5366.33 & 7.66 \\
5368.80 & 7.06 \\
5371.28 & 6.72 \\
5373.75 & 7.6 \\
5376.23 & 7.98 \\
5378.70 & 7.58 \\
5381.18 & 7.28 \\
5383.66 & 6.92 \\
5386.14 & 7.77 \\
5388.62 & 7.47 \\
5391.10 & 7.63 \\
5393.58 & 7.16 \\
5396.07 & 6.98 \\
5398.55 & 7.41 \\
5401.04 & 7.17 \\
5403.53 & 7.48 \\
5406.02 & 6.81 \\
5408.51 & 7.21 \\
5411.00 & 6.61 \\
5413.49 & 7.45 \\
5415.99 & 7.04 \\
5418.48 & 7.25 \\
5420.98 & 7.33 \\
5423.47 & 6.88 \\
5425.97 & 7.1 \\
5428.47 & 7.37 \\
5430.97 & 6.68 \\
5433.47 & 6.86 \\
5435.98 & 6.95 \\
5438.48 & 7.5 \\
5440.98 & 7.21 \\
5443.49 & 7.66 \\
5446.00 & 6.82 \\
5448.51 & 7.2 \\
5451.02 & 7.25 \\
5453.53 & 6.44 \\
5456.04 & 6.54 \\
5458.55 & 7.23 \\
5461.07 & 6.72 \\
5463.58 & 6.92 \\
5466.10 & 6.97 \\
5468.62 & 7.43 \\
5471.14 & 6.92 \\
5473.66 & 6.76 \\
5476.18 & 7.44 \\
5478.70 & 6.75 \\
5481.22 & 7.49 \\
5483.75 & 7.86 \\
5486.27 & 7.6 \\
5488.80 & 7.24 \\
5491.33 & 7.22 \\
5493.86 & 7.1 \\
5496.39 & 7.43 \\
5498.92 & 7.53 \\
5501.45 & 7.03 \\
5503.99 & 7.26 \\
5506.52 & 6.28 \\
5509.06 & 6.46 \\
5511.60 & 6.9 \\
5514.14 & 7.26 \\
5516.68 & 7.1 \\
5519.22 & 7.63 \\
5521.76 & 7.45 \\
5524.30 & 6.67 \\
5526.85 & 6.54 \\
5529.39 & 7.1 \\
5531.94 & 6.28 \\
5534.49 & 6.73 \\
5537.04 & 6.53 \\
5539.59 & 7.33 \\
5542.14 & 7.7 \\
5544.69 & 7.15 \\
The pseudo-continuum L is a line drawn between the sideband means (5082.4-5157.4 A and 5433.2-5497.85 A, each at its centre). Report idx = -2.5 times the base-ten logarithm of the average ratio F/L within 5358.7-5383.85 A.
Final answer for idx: 0.01 mag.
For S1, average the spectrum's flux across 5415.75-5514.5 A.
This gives 7.1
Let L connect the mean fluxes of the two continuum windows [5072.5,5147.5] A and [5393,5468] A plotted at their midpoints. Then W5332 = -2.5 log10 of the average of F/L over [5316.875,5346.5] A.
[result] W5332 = 0.015 mag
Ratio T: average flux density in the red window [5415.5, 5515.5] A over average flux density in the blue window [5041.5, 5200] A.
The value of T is 0.9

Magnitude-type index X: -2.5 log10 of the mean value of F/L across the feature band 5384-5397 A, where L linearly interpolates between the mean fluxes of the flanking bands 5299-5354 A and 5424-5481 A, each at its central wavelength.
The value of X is -0.03 mag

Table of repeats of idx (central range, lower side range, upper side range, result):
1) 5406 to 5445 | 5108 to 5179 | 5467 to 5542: 0.014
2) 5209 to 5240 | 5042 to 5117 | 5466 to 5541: 0.050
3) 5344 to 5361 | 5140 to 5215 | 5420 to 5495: -0.032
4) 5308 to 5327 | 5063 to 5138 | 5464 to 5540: 0.035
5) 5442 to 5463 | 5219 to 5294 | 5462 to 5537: 0.019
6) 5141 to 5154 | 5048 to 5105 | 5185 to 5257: -0.011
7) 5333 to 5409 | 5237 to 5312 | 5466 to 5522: -0.009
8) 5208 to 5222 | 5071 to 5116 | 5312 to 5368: 0.040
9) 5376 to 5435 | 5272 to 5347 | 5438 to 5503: 0.003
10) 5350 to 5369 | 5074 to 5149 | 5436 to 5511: 0.005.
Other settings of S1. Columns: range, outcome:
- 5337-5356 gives 7.37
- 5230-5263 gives 7.41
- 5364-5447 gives 7.23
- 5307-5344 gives 7.25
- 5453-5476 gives 6.92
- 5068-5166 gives 7.87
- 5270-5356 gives 7.33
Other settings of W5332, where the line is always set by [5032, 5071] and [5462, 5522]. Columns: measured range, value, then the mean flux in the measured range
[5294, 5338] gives 0.025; 7.31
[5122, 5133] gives -0.037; 8.1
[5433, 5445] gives 0.001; 7.25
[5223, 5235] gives 0.079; 7.11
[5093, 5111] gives 0.030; 7.66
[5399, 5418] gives 0.028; 7.13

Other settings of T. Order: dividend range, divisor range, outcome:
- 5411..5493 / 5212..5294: 0.98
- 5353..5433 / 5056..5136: 0.91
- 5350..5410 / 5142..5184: 1.00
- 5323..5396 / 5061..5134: 0.92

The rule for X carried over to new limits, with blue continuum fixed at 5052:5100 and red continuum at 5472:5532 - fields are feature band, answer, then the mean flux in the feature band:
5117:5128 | -0.023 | 7.99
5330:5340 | 0.012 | 7.35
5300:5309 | -0.029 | 7.68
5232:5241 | 0.048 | 7.29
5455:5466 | 0.050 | 6.87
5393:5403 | 0.017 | 7.2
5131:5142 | -0.002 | 7.81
